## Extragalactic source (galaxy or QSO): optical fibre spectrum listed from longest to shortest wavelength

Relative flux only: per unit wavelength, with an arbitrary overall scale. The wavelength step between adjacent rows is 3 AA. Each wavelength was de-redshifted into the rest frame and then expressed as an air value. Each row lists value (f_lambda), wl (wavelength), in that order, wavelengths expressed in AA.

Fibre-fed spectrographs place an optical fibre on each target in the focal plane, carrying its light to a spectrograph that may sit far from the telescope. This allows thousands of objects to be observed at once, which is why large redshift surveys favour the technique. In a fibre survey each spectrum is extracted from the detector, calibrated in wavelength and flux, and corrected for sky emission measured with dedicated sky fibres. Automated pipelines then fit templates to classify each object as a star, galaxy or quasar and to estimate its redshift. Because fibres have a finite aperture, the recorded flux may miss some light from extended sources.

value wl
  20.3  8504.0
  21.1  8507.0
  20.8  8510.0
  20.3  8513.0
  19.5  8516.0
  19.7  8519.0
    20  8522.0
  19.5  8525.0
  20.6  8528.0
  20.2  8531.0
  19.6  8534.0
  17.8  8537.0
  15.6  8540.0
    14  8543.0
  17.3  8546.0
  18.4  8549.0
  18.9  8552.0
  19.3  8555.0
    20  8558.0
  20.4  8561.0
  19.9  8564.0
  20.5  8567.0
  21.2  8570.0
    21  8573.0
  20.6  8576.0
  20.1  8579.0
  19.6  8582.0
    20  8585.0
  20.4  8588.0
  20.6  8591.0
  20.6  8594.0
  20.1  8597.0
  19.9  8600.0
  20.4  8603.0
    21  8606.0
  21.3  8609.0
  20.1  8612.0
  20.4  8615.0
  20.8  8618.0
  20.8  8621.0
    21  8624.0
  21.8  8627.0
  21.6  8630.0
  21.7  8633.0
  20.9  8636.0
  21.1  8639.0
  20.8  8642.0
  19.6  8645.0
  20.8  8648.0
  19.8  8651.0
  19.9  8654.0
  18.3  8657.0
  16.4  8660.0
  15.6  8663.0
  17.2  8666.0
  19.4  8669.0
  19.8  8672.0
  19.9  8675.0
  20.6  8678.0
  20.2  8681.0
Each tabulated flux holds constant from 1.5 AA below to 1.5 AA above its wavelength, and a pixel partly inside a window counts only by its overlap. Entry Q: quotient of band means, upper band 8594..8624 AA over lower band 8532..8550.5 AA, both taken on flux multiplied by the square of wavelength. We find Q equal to 1.2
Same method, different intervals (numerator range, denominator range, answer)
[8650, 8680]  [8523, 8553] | 1.06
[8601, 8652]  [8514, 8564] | 1.13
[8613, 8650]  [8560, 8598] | 1.04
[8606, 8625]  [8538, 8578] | 1.11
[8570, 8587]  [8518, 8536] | 1.04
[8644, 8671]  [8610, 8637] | 0.89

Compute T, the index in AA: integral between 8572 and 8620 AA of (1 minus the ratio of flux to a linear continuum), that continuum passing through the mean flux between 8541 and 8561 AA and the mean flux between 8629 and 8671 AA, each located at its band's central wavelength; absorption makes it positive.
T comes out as -4.35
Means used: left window 18.1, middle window 20.4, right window 19.5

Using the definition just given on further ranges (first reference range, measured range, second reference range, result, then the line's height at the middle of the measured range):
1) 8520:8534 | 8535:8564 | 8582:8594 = 2.9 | 20.1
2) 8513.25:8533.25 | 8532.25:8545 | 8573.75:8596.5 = 2.0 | 20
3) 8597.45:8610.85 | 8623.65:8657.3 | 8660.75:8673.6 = -2.9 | 19.1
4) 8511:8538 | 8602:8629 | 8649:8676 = -2.8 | 18.9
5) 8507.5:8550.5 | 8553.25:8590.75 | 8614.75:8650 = -1.0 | 19.7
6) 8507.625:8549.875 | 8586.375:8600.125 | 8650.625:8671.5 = -1.4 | 18.5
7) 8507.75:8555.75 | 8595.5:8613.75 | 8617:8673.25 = -0.9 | 19.5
